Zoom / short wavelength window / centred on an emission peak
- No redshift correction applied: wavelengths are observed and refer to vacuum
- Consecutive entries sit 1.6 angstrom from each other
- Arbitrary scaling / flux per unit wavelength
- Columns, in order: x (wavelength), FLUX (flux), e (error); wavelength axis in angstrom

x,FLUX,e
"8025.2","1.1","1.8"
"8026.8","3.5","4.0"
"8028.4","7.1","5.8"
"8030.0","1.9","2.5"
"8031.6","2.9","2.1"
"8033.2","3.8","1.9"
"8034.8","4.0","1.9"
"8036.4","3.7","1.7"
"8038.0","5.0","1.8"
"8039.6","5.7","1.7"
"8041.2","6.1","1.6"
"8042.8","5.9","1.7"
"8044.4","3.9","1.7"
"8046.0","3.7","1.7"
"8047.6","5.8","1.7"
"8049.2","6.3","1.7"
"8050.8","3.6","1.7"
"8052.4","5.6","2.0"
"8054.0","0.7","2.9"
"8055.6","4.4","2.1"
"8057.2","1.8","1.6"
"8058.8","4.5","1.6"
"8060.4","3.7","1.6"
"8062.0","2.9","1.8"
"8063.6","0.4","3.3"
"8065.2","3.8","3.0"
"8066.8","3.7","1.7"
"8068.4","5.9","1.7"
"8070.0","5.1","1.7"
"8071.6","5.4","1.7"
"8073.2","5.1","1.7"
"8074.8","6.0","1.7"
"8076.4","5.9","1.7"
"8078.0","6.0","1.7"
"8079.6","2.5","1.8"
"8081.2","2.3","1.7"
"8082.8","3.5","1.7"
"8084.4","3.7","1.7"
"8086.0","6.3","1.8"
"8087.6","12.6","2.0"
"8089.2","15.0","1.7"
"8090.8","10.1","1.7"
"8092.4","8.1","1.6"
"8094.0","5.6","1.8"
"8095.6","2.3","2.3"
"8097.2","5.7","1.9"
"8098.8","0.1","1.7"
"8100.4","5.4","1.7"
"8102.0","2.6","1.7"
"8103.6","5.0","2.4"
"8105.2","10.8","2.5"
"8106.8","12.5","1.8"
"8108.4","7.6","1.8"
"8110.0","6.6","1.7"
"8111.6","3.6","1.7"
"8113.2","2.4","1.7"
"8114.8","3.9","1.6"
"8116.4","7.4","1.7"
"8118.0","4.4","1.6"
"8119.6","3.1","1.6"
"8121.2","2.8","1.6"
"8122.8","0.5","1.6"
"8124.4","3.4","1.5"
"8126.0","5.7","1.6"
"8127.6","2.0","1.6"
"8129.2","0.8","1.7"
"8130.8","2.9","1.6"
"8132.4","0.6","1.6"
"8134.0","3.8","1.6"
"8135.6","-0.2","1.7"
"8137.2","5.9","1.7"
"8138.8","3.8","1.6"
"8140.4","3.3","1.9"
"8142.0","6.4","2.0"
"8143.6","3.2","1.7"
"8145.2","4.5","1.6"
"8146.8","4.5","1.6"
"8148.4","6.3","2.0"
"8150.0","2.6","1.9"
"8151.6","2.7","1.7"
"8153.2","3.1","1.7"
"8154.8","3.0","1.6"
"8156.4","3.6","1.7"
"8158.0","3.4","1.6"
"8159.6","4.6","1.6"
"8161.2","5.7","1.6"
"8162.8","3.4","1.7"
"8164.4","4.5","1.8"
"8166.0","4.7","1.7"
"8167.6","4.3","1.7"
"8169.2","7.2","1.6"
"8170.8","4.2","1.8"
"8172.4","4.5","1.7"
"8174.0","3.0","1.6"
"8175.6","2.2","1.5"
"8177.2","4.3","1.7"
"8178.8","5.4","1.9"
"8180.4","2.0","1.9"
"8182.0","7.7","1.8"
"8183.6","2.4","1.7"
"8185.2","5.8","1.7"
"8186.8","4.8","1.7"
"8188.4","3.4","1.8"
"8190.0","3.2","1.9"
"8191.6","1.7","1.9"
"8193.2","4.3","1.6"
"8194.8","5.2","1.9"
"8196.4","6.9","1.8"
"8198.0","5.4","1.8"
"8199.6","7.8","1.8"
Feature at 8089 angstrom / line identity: [S II] 6716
